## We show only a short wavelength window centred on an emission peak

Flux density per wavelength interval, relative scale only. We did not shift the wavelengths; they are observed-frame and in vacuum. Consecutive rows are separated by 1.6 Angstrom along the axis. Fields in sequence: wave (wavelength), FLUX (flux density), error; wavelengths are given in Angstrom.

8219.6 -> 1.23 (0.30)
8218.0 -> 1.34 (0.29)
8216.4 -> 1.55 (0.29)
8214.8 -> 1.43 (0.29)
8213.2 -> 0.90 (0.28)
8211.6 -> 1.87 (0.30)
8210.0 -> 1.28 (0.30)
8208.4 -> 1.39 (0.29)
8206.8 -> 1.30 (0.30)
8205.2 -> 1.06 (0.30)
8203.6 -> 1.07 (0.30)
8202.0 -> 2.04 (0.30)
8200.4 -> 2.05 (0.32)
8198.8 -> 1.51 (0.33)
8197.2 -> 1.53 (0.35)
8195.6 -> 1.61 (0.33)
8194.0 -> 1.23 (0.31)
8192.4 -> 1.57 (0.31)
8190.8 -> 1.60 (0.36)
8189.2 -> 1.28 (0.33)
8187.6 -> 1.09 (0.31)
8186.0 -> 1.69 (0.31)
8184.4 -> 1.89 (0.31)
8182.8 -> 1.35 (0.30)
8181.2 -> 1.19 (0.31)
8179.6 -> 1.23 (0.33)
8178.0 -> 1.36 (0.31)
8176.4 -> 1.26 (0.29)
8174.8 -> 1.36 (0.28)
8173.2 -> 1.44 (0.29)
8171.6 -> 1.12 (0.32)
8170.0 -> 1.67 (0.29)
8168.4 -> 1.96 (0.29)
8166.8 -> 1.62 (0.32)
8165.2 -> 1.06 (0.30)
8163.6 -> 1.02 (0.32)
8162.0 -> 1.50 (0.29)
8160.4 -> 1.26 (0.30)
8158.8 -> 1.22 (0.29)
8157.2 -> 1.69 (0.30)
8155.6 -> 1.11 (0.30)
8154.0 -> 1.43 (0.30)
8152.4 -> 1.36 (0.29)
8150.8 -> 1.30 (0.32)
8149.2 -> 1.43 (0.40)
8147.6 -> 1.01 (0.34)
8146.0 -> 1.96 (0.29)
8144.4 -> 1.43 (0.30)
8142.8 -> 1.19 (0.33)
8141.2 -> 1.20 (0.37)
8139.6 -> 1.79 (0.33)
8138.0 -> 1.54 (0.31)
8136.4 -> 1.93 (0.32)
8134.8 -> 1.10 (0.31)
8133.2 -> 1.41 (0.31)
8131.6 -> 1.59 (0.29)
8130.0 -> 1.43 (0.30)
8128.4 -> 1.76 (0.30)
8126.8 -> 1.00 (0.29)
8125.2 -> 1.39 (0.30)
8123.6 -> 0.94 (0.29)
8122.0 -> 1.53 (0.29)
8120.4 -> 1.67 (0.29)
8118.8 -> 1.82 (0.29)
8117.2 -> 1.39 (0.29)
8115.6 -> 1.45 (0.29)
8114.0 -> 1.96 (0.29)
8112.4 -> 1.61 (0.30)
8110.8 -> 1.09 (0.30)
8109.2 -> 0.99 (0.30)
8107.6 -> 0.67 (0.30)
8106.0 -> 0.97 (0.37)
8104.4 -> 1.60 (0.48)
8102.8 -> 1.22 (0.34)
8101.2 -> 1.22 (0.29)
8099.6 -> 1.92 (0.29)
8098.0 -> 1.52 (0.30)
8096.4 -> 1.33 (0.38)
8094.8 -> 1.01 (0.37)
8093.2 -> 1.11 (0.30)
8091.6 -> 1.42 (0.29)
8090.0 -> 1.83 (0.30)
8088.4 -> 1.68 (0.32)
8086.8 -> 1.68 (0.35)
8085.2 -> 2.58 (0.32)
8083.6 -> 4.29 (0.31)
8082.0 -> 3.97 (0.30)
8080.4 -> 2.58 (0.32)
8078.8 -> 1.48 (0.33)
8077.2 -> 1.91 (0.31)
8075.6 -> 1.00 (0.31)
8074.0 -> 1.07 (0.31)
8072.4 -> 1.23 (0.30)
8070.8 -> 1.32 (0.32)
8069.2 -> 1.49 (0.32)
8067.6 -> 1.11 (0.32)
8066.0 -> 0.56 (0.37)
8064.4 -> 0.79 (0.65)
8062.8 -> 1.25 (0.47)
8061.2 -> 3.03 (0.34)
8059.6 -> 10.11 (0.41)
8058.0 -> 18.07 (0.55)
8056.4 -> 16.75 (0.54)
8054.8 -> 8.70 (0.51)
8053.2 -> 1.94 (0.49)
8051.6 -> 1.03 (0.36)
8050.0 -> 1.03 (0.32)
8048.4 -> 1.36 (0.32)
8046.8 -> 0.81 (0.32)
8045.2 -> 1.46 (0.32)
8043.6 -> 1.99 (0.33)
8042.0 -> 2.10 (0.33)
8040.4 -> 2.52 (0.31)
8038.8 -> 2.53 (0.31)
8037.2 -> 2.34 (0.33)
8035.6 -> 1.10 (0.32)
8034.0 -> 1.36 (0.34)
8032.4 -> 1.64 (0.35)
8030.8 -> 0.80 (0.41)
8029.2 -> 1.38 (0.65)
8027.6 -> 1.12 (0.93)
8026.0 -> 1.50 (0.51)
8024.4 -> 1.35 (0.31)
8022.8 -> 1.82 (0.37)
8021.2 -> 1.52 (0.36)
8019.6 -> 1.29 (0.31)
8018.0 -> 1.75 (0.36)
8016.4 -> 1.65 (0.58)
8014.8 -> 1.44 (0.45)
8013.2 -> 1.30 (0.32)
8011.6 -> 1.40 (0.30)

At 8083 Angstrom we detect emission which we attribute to [N II]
